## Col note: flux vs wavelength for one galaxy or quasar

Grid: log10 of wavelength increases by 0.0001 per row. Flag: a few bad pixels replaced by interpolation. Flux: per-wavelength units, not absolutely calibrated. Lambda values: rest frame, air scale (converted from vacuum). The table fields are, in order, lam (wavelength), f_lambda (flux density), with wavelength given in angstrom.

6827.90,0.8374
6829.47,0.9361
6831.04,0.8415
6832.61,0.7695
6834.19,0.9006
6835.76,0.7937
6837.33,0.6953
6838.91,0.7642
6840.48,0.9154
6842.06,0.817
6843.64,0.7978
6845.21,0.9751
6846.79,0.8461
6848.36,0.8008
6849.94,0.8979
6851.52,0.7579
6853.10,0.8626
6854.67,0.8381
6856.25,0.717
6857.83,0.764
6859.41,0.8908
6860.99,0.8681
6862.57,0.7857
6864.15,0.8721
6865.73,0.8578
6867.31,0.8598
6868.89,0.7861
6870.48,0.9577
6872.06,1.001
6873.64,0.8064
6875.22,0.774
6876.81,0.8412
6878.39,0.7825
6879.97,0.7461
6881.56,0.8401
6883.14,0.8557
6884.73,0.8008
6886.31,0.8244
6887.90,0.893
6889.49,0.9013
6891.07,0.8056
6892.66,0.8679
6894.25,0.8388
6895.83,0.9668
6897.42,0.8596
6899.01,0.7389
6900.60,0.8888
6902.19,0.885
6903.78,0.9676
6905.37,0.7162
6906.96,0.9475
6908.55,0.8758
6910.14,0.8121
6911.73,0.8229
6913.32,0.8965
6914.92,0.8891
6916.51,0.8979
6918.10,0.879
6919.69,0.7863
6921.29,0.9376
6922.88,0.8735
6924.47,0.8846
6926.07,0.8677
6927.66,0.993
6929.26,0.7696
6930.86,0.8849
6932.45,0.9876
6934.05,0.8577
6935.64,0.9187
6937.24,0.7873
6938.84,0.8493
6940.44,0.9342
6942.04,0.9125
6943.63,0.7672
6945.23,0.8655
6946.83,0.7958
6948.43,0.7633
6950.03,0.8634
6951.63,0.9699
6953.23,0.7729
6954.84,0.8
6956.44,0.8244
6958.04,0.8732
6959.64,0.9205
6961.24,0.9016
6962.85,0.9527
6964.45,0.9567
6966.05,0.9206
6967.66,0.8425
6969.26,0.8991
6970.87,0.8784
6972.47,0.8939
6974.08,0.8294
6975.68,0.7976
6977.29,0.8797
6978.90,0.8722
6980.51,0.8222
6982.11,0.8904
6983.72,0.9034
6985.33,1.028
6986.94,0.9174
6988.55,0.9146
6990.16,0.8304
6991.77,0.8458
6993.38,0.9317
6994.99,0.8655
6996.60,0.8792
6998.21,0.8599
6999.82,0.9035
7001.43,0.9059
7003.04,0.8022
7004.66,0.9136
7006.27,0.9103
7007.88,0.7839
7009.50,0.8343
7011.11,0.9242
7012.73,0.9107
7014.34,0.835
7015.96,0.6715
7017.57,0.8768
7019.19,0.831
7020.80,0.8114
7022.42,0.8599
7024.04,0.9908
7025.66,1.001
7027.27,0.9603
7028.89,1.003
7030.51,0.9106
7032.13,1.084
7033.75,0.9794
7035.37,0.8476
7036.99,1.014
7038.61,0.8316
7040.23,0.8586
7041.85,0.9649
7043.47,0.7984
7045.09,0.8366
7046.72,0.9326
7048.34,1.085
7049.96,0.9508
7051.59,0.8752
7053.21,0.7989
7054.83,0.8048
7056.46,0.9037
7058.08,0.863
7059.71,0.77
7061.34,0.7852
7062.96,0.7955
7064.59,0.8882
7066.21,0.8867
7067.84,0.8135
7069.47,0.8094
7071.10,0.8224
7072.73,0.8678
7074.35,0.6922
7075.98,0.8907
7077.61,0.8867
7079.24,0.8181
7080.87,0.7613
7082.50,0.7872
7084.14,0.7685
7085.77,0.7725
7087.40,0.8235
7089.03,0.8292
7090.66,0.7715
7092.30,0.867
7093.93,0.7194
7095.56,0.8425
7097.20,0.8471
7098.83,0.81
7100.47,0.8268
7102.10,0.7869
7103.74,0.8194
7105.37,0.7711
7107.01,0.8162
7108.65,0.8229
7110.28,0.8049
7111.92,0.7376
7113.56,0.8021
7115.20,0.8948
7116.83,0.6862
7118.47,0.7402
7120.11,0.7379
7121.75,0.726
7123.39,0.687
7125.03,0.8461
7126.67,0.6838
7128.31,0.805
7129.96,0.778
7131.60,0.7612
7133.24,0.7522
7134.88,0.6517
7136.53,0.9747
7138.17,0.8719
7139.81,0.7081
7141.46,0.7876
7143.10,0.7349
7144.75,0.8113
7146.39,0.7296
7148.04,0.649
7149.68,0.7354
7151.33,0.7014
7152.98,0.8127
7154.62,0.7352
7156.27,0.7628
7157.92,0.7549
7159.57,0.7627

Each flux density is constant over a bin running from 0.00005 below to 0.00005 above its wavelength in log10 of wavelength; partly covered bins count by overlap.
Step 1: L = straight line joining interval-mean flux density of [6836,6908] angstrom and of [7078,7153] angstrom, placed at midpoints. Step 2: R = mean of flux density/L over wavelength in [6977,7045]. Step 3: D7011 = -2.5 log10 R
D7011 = -0.11 mag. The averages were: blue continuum 0.841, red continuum 0.78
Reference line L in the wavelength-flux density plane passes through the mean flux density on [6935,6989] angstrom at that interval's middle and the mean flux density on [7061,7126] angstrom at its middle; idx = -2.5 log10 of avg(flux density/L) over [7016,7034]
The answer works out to -0.11 mag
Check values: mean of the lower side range 0.874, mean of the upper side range 0.801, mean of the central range 0.925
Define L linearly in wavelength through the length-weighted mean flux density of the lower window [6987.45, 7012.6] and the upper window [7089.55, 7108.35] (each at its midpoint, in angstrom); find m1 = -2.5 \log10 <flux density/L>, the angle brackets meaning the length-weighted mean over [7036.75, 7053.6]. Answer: -0.07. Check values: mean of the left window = 0.875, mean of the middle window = 0.903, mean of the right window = 0.808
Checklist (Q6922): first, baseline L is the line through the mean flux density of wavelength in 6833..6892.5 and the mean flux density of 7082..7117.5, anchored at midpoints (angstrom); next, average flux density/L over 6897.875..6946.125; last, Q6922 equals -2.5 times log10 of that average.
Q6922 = -0.06 mag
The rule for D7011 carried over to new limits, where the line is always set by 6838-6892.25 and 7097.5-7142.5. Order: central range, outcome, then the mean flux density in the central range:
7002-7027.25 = -0.08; 0.867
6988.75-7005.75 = -0.09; 0.876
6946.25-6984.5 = -0.07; 0.868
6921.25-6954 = -0.06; 0.868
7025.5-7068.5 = -0.13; 0.897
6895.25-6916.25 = -0.05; 0.866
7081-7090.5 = 0.00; 0.792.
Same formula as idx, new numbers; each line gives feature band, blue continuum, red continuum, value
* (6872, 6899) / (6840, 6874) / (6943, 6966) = 0.016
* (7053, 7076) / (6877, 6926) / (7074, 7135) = -0.032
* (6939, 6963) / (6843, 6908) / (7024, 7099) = -0.006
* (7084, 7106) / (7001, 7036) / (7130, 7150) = 0.010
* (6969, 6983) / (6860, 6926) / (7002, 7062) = 0.017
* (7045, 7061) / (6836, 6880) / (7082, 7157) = -0.115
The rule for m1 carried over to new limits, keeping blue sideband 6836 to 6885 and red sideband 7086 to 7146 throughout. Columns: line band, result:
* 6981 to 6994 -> -0.12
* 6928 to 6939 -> -0.07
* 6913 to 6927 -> -0.08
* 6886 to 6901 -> -0.04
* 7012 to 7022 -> -0.03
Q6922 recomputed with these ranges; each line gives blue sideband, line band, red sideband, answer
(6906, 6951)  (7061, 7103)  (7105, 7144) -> -0.03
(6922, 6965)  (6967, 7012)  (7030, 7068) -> 0.00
